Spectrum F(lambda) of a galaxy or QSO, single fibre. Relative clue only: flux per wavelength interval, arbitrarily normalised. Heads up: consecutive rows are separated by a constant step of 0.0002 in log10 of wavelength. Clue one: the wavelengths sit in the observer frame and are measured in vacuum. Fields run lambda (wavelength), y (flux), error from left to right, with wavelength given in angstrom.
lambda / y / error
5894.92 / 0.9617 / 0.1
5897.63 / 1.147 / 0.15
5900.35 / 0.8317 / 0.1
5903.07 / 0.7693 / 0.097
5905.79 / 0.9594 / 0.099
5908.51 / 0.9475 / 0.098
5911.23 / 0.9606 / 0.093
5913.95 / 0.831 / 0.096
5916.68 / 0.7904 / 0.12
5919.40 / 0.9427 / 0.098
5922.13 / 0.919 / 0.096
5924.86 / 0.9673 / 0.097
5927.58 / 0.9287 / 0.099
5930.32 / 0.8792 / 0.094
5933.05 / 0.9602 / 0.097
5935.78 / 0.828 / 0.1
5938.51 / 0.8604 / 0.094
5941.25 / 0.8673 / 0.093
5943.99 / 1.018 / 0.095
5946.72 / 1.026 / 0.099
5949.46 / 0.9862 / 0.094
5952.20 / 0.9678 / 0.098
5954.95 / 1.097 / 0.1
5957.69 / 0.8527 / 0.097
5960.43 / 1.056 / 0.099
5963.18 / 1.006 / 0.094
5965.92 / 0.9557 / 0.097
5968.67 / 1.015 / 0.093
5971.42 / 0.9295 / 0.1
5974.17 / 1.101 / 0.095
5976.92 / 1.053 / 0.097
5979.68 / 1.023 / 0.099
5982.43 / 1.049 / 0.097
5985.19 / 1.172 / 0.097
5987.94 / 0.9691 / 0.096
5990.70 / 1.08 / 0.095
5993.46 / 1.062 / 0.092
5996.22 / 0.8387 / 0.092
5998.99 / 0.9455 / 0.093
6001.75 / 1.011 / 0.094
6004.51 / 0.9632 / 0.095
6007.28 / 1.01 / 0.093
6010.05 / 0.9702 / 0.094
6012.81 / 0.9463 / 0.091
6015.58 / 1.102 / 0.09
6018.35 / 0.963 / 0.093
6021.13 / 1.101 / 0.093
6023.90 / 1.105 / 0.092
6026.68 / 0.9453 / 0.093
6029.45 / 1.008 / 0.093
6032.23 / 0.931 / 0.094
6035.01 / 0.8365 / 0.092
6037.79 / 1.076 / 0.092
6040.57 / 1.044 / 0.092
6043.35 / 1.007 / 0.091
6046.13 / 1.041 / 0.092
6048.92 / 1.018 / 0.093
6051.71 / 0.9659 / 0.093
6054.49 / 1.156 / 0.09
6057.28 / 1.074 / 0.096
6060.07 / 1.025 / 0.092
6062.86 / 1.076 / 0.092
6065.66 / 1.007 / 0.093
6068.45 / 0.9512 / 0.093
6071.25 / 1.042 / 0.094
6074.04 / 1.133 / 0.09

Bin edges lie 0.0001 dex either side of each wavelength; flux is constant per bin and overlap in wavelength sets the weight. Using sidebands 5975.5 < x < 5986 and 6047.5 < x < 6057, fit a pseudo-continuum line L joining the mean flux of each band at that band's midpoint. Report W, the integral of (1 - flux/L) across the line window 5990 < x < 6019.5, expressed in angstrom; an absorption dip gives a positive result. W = 2.1 angstrom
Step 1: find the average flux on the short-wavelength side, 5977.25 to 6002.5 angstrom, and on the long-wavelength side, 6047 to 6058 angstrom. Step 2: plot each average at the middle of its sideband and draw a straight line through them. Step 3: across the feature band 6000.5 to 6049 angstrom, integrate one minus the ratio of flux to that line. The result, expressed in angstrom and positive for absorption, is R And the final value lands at 1.5 angstrom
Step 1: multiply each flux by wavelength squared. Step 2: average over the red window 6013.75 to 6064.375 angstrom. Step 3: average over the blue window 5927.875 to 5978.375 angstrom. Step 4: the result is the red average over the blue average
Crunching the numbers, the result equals 1.09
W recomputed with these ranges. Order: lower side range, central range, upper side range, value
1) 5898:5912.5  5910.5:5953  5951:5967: 1.4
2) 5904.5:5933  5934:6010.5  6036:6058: -1.7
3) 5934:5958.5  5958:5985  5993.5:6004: -2.0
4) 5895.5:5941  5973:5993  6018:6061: -2.0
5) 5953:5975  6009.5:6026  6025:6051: -0.6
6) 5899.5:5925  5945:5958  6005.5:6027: -0.8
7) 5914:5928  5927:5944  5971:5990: 0.7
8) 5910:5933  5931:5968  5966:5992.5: 0.4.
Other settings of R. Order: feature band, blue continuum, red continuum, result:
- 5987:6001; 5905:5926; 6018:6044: -0.10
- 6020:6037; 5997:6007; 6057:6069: 0.08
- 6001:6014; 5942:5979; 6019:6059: 0.44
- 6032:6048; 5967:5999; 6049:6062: 0.79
